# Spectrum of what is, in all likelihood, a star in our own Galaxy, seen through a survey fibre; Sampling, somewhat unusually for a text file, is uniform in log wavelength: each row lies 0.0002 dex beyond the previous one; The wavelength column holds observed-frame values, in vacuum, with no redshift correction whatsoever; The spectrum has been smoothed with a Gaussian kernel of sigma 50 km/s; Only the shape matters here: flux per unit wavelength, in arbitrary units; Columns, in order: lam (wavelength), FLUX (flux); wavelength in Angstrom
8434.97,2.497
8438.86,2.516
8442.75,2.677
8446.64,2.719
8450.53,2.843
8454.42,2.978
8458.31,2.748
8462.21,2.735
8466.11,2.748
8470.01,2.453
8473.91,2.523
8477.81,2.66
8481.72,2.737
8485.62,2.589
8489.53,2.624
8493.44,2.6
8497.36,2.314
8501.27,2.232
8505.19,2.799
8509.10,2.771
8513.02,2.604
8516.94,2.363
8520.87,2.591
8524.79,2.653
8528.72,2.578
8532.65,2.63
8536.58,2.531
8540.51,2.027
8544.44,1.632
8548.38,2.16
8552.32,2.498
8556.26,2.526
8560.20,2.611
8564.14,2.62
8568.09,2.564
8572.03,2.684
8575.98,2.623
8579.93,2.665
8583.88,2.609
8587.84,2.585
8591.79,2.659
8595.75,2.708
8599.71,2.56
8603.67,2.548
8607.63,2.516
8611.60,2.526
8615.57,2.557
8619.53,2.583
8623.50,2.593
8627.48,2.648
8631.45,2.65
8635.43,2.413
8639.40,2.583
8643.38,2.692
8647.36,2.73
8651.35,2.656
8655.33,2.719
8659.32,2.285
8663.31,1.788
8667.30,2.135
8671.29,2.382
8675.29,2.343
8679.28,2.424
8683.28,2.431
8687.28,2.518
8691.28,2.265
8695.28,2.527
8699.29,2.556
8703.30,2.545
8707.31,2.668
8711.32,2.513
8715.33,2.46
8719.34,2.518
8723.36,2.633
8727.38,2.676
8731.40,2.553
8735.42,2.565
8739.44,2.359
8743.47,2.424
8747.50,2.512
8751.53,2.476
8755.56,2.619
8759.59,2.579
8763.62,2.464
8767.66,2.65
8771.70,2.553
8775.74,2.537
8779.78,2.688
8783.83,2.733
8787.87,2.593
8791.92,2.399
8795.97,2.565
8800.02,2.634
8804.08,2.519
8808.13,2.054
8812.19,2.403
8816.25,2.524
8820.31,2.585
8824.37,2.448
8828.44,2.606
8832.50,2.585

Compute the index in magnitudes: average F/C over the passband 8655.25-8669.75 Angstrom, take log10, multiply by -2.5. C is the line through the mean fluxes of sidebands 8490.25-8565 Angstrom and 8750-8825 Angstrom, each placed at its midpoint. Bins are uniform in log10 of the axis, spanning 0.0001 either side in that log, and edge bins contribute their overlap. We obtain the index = 0.15 mag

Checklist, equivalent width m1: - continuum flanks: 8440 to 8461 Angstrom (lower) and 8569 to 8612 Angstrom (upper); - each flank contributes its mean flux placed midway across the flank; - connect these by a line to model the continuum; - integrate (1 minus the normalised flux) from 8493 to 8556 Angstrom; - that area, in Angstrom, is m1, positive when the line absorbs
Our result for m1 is 6.0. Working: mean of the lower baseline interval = 2.78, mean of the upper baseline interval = 2.61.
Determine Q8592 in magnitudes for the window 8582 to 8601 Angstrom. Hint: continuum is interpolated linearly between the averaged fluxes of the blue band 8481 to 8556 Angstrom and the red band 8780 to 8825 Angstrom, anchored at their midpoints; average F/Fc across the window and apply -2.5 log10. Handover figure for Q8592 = -0.06 mag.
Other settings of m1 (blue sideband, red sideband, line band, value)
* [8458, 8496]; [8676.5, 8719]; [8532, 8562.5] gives 3.17 Angstrom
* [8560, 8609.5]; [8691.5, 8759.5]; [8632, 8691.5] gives 3.11 Angstrom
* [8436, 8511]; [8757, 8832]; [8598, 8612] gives 0.32 Angstrom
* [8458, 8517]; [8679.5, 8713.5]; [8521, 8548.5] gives 2.46 Angstrom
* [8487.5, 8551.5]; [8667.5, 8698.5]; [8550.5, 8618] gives -4.55 Angstrom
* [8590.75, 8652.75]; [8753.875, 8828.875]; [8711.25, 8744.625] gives 0.42 Angstrom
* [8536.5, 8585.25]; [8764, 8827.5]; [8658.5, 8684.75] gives 2.42 Angstrom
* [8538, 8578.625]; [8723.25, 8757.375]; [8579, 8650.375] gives -4.69 Angstrom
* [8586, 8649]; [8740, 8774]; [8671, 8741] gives 1.42 Angstrom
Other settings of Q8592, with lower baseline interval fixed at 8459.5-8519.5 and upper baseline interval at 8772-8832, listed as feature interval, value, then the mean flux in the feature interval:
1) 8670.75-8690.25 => 0.06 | 2.41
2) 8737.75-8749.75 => 0.04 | 2.43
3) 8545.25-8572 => 0.04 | 2.47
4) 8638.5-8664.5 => 0.02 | 2.51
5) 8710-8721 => 0.02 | 2.5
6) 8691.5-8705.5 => 0.02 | 2.51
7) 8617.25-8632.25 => -0.02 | 2.62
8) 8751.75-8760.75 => -0.02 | 2.58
